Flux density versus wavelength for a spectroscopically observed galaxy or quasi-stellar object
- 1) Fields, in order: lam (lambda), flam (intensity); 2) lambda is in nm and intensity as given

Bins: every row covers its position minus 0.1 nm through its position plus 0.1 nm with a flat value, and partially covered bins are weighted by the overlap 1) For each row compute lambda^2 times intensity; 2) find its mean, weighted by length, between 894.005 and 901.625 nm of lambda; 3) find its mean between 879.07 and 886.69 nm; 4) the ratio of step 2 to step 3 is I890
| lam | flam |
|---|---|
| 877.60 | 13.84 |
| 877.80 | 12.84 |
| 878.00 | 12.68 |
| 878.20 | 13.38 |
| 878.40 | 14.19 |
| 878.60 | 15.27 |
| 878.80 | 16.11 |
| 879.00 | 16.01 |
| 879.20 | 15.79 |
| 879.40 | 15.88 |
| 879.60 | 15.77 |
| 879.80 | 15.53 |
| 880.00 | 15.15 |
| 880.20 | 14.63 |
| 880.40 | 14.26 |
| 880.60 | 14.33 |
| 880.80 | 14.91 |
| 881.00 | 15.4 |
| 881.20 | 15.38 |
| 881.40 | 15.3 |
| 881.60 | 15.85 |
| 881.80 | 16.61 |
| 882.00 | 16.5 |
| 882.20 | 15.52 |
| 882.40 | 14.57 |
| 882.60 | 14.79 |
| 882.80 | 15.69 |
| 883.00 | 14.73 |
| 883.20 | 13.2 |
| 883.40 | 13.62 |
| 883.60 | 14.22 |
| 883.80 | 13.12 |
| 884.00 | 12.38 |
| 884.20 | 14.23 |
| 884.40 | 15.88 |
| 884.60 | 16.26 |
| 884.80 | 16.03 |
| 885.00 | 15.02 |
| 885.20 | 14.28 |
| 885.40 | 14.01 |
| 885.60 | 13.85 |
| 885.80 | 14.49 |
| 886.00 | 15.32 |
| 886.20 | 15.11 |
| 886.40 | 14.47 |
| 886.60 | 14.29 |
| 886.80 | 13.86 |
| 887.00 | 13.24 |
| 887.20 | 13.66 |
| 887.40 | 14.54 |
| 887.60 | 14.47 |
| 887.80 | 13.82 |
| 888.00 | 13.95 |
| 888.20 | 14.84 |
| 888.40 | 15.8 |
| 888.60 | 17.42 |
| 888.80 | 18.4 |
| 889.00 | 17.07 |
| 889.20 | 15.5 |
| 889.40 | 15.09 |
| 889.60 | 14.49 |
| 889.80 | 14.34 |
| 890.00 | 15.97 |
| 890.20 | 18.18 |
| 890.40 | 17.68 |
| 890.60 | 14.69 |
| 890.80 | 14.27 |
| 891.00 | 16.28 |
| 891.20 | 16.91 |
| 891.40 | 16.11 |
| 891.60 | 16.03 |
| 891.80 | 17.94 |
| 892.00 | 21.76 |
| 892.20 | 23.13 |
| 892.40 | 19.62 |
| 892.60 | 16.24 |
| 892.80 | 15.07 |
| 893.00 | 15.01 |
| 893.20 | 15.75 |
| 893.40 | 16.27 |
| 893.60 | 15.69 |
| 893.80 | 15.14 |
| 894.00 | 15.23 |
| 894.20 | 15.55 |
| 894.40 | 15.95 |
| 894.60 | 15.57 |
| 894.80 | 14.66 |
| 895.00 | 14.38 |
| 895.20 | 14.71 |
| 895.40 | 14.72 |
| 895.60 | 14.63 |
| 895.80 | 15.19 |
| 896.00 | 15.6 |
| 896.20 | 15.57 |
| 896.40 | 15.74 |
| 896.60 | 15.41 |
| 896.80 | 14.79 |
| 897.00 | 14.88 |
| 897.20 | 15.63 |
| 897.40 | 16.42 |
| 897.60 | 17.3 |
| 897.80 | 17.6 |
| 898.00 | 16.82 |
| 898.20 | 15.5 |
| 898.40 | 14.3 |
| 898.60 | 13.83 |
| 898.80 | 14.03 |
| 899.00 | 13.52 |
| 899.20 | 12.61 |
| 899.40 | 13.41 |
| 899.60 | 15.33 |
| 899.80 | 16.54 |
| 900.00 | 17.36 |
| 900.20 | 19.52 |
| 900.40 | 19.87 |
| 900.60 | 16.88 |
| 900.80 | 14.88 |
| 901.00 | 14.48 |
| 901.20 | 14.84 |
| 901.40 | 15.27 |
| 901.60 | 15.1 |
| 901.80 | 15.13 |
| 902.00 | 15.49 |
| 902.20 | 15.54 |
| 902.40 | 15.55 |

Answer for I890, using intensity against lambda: 1.1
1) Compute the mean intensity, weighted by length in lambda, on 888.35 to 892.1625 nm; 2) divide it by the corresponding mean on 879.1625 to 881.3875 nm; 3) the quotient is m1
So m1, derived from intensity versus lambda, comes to 1.10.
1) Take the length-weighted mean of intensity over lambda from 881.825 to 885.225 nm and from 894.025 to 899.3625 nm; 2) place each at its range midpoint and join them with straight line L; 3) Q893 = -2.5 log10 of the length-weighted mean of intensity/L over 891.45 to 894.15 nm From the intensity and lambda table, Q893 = -0.14 mag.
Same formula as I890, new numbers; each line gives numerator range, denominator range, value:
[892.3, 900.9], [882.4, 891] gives 1.07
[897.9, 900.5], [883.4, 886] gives 1.11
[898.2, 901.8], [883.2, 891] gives 1.06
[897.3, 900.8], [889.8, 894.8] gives 0.97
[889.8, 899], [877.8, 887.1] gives 1.11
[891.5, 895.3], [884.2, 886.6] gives 1.13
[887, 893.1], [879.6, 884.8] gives 1.11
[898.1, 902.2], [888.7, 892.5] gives 0.92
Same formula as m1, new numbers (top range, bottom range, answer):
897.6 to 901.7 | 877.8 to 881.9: 1.04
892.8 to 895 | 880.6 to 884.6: 1.04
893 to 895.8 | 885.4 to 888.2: 1.07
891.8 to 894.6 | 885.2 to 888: 1.19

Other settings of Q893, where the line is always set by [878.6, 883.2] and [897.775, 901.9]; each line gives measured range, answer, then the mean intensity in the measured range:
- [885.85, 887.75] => 0.08 mag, 14.3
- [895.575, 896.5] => 0.01 mag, 15.4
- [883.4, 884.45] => 0.11 mag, 13.8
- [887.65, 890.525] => -0.03 mag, 15.9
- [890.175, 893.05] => -0.12 mag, 17.3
